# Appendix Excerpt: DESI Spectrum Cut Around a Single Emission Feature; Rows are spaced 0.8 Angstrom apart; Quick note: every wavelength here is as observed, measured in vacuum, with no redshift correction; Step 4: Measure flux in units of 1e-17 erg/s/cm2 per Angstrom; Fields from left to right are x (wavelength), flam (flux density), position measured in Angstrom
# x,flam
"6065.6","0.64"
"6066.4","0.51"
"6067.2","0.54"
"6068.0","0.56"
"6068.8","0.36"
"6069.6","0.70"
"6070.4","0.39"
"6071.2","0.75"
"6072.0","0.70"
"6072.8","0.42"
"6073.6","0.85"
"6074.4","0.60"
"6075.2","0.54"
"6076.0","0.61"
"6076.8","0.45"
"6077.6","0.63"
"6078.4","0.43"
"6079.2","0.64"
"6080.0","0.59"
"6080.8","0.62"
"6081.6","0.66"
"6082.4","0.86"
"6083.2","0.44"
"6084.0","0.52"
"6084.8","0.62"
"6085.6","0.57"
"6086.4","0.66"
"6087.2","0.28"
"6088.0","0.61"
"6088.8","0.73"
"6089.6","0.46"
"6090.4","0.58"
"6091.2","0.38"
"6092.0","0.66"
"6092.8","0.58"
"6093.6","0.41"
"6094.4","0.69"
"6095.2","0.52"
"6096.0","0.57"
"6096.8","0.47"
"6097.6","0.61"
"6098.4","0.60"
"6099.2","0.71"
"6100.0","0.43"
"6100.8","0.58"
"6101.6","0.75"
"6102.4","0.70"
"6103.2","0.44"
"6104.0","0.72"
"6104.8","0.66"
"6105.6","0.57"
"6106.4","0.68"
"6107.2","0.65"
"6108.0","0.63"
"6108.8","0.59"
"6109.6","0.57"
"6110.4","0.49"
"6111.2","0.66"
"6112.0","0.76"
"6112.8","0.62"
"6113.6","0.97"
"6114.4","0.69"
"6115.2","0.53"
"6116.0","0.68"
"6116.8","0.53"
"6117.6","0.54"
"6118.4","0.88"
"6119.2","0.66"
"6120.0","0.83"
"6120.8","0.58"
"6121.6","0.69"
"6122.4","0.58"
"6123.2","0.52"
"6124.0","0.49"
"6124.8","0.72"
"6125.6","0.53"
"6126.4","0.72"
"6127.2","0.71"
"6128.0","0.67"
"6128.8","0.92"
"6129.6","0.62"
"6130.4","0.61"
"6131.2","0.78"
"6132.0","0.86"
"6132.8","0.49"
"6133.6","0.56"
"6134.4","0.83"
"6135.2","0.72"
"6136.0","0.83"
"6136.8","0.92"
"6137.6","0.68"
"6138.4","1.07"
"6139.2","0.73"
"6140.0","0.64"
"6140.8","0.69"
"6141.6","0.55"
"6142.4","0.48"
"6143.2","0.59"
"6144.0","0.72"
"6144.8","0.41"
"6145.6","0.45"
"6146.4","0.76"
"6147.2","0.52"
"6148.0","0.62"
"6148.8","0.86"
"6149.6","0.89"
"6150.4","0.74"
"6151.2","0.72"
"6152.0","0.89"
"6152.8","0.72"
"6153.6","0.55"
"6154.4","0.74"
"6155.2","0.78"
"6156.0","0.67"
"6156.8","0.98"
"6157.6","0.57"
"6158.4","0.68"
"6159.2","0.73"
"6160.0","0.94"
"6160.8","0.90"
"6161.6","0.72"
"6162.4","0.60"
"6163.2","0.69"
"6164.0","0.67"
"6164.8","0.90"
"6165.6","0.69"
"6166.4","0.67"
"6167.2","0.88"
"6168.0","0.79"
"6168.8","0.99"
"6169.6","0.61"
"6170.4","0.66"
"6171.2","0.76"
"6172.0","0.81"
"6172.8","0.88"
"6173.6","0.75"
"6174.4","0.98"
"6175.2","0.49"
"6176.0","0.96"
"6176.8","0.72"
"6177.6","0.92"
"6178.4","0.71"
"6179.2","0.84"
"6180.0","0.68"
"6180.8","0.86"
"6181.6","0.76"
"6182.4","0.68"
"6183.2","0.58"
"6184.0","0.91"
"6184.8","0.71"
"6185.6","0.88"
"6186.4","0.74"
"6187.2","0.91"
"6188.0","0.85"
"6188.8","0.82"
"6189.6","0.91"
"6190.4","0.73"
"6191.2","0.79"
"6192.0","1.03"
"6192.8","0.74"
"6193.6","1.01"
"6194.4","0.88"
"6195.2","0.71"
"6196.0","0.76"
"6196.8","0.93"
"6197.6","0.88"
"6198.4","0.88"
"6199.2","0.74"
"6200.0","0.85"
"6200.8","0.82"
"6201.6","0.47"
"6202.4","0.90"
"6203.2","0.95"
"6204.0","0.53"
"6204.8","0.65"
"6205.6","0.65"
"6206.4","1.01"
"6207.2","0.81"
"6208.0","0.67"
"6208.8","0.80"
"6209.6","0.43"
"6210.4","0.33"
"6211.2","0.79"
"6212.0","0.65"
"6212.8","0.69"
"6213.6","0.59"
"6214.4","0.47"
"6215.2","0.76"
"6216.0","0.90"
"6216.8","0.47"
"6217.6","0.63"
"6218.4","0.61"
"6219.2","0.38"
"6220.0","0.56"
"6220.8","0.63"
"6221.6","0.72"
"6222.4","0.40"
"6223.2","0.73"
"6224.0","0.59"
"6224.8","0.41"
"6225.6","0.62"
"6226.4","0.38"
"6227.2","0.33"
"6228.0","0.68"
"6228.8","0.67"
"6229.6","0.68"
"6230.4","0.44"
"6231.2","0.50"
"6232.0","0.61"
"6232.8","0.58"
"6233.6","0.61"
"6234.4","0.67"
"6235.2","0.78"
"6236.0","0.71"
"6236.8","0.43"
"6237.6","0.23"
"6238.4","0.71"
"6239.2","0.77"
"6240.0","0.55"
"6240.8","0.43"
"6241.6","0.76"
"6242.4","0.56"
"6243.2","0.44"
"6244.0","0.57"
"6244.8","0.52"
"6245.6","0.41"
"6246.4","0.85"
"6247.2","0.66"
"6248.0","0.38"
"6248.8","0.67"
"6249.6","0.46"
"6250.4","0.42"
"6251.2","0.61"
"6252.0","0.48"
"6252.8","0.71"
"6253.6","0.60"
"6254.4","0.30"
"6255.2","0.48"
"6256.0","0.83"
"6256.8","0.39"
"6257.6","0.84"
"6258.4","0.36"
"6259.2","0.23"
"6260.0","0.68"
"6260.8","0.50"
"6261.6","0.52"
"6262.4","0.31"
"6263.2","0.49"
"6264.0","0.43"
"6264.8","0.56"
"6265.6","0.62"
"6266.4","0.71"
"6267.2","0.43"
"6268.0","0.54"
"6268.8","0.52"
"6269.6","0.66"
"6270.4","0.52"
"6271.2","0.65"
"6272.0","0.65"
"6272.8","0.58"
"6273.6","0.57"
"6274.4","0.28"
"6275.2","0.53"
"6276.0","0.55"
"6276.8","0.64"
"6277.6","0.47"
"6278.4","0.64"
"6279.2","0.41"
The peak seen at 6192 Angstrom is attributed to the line C III]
